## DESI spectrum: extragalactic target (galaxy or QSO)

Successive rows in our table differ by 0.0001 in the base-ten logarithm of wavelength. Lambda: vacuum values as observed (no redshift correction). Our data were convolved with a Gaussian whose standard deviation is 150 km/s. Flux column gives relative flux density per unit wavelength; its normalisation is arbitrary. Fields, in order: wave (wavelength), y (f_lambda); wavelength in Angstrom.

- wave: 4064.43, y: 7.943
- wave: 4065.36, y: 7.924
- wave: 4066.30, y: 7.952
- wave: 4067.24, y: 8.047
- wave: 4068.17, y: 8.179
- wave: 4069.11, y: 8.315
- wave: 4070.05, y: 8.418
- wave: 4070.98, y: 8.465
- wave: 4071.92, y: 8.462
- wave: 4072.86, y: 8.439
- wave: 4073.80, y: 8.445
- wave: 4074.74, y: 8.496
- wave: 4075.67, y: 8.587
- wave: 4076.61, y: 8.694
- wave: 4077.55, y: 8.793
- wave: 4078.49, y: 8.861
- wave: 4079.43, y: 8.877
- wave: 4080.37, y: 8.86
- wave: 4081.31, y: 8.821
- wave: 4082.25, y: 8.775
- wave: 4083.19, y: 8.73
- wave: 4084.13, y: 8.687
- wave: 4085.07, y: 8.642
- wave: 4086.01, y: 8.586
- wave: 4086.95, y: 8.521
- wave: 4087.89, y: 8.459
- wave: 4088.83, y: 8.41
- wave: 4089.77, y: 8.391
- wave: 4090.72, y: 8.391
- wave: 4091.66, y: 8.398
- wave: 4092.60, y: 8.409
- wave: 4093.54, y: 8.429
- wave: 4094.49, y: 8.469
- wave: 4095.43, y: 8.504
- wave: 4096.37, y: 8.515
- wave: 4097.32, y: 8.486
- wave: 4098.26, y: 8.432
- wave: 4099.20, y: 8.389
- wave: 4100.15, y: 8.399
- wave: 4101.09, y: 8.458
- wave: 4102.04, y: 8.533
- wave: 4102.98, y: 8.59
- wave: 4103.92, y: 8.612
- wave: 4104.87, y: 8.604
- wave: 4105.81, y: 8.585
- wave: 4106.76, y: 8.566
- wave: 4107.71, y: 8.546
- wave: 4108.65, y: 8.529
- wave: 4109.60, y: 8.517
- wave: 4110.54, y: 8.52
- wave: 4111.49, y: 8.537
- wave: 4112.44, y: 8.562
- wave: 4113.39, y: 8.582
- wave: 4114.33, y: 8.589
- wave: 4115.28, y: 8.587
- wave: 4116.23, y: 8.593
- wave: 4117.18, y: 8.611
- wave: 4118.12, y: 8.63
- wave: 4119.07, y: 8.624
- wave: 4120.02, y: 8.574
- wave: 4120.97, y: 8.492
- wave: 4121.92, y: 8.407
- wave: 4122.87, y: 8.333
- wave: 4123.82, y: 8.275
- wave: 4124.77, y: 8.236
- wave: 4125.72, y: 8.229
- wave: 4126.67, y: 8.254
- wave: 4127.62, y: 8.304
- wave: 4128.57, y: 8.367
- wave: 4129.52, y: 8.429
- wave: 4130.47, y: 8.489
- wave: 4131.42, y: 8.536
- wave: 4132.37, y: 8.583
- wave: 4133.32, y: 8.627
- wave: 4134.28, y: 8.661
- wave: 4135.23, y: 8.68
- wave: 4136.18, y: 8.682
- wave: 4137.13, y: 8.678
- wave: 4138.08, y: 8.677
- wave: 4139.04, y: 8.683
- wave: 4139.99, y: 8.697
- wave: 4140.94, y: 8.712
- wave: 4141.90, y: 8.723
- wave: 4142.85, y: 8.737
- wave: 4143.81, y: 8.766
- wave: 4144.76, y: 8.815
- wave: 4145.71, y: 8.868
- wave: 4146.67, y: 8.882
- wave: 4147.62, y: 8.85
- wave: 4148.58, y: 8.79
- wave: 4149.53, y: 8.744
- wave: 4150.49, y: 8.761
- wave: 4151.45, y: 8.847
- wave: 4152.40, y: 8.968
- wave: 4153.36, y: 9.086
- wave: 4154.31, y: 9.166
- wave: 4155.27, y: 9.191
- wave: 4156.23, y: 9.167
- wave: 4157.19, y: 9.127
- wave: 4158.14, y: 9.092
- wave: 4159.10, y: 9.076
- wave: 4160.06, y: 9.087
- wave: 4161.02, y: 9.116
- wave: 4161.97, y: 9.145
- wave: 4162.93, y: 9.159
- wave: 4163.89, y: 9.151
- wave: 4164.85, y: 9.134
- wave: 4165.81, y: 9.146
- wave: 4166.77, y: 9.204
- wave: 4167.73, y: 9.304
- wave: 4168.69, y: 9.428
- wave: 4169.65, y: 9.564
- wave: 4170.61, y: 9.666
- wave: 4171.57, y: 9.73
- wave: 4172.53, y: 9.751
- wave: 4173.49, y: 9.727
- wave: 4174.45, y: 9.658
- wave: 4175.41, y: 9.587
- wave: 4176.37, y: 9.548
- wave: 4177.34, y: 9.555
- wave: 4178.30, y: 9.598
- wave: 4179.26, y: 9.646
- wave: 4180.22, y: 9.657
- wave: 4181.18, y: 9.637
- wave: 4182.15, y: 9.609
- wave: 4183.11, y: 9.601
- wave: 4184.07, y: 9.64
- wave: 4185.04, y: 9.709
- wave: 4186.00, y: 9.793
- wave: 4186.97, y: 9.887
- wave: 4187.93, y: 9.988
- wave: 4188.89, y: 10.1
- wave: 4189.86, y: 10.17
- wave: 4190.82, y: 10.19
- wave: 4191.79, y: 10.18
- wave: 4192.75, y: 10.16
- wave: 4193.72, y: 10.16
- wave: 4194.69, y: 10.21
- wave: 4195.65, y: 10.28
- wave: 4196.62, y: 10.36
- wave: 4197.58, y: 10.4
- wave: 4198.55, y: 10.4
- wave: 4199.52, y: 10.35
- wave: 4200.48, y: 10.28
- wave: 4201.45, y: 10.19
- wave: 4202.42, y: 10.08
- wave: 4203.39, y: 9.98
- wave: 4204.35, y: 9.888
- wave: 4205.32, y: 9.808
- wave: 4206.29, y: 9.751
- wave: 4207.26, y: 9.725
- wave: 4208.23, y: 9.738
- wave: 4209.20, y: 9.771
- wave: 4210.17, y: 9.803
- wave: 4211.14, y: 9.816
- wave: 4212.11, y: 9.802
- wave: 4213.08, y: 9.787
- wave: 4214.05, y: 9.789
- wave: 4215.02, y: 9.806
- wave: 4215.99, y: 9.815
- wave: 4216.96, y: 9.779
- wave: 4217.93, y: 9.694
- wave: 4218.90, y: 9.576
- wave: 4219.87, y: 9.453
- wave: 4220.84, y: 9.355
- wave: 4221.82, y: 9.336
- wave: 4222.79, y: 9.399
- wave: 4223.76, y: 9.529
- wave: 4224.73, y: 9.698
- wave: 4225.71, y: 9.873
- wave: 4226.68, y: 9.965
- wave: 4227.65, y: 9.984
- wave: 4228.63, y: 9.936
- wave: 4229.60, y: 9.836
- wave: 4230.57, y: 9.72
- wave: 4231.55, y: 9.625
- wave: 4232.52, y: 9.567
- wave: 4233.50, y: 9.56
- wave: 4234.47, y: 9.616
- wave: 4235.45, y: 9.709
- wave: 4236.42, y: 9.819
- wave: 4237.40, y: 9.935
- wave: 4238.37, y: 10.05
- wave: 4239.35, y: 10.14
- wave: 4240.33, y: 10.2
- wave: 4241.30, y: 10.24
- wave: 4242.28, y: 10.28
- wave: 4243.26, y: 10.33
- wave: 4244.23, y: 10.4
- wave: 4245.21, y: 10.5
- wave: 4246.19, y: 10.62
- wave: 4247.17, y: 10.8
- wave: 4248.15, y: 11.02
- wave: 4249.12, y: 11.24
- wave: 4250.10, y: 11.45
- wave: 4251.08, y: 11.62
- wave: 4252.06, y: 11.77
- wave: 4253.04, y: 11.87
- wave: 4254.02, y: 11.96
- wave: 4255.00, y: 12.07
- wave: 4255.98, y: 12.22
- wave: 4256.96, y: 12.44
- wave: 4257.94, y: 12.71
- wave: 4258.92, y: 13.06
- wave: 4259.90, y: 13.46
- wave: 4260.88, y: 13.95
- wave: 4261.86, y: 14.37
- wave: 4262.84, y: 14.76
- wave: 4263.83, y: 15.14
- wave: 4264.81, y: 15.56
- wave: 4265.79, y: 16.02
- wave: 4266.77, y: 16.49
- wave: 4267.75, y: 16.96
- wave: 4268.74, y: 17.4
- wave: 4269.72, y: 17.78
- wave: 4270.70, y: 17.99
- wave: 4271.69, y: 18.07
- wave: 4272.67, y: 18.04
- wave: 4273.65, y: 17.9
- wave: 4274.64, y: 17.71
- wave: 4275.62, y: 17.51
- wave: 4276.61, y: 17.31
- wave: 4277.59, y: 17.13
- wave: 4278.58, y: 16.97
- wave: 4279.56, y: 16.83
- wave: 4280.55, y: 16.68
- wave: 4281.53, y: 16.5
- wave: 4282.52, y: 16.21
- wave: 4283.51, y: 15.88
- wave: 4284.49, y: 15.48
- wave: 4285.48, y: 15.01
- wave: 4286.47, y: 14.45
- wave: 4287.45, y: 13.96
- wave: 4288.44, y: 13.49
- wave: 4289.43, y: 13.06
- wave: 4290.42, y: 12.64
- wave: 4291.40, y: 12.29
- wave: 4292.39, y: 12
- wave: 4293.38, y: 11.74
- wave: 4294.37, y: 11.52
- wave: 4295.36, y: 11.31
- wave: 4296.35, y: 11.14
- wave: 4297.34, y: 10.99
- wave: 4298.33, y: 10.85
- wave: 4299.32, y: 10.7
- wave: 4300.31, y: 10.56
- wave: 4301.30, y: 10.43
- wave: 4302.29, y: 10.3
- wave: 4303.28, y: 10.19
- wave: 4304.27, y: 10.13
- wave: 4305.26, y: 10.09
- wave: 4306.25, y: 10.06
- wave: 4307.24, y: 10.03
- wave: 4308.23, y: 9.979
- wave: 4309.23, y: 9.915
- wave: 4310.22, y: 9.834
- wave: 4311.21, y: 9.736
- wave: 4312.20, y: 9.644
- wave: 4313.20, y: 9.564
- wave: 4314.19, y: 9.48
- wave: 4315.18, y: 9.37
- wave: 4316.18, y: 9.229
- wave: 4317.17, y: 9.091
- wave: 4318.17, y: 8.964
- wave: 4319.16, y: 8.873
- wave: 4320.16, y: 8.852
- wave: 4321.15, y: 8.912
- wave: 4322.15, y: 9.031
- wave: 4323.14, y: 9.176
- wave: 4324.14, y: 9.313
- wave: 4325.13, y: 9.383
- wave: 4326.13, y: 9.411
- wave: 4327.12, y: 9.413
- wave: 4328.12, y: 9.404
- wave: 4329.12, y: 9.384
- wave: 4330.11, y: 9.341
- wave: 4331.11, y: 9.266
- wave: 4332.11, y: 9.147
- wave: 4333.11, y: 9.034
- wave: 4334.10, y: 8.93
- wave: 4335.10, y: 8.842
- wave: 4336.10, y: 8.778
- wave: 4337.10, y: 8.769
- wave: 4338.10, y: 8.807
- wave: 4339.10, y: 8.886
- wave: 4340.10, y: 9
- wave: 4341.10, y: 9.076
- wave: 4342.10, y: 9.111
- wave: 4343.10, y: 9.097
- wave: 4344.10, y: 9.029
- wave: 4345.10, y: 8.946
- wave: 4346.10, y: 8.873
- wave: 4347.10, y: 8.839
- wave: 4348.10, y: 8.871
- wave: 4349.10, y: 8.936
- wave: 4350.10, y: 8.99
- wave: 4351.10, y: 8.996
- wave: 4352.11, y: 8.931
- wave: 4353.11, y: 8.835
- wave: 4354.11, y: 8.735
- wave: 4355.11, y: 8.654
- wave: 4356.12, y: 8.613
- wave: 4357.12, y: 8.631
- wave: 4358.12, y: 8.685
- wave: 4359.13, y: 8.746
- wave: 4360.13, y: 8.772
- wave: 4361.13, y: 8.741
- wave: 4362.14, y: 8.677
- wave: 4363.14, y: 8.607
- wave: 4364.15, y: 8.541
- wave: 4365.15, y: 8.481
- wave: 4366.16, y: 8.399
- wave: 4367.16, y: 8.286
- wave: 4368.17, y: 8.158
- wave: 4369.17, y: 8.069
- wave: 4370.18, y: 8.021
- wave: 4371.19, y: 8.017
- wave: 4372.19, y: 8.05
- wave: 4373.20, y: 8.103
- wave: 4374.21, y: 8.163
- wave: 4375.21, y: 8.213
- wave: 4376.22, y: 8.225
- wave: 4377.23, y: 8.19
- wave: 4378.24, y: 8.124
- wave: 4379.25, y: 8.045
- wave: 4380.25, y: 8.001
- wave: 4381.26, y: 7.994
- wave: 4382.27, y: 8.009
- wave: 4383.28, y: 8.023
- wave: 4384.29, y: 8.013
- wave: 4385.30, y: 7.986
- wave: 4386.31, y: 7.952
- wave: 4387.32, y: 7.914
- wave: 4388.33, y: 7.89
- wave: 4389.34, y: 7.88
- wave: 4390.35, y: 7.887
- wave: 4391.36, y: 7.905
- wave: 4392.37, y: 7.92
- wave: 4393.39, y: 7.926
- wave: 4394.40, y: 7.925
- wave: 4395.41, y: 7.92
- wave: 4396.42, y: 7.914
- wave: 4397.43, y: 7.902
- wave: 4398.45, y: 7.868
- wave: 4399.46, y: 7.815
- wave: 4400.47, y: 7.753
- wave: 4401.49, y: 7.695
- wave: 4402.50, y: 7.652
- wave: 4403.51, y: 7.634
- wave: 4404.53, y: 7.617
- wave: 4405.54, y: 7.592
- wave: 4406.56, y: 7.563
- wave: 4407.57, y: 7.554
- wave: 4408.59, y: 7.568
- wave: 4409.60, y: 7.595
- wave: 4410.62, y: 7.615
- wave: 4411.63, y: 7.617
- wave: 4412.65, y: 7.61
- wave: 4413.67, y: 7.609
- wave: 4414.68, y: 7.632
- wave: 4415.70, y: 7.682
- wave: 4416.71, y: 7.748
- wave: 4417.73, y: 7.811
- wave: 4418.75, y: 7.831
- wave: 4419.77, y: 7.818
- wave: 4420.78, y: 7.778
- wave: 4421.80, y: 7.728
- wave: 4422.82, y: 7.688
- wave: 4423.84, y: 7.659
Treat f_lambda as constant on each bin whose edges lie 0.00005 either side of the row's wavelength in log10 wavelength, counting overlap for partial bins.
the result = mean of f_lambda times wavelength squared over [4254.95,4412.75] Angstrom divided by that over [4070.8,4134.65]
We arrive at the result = 1.35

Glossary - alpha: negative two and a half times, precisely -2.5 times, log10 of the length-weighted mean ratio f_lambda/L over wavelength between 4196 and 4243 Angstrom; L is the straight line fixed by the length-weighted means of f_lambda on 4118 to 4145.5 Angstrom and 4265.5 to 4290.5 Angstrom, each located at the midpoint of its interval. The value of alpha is 0.32 mag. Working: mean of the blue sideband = 8.55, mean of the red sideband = 16.3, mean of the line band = 9.86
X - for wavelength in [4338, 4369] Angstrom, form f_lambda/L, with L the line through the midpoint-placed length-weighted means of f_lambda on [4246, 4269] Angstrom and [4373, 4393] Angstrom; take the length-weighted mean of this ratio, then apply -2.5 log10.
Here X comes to 0.06 mag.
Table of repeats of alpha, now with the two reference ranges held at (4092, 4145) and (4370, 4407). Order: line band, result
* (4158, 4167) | -0.09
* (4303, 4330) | -0.17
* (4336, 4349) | -0.12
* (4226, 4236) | -0.18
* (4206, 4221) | -0.17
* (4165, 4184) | -0.14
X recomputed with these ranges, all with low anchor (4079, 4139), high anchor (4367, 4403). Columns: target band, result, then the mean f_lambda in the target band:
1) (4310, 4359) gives -0.13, 9.07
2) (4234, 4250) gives -0.24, 10.3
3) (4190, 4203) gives -0.22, 10.2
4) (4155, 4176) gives -0.11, 9.33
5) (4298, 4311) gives -0.25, 10.2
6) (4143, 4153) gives -0.05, 8.83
